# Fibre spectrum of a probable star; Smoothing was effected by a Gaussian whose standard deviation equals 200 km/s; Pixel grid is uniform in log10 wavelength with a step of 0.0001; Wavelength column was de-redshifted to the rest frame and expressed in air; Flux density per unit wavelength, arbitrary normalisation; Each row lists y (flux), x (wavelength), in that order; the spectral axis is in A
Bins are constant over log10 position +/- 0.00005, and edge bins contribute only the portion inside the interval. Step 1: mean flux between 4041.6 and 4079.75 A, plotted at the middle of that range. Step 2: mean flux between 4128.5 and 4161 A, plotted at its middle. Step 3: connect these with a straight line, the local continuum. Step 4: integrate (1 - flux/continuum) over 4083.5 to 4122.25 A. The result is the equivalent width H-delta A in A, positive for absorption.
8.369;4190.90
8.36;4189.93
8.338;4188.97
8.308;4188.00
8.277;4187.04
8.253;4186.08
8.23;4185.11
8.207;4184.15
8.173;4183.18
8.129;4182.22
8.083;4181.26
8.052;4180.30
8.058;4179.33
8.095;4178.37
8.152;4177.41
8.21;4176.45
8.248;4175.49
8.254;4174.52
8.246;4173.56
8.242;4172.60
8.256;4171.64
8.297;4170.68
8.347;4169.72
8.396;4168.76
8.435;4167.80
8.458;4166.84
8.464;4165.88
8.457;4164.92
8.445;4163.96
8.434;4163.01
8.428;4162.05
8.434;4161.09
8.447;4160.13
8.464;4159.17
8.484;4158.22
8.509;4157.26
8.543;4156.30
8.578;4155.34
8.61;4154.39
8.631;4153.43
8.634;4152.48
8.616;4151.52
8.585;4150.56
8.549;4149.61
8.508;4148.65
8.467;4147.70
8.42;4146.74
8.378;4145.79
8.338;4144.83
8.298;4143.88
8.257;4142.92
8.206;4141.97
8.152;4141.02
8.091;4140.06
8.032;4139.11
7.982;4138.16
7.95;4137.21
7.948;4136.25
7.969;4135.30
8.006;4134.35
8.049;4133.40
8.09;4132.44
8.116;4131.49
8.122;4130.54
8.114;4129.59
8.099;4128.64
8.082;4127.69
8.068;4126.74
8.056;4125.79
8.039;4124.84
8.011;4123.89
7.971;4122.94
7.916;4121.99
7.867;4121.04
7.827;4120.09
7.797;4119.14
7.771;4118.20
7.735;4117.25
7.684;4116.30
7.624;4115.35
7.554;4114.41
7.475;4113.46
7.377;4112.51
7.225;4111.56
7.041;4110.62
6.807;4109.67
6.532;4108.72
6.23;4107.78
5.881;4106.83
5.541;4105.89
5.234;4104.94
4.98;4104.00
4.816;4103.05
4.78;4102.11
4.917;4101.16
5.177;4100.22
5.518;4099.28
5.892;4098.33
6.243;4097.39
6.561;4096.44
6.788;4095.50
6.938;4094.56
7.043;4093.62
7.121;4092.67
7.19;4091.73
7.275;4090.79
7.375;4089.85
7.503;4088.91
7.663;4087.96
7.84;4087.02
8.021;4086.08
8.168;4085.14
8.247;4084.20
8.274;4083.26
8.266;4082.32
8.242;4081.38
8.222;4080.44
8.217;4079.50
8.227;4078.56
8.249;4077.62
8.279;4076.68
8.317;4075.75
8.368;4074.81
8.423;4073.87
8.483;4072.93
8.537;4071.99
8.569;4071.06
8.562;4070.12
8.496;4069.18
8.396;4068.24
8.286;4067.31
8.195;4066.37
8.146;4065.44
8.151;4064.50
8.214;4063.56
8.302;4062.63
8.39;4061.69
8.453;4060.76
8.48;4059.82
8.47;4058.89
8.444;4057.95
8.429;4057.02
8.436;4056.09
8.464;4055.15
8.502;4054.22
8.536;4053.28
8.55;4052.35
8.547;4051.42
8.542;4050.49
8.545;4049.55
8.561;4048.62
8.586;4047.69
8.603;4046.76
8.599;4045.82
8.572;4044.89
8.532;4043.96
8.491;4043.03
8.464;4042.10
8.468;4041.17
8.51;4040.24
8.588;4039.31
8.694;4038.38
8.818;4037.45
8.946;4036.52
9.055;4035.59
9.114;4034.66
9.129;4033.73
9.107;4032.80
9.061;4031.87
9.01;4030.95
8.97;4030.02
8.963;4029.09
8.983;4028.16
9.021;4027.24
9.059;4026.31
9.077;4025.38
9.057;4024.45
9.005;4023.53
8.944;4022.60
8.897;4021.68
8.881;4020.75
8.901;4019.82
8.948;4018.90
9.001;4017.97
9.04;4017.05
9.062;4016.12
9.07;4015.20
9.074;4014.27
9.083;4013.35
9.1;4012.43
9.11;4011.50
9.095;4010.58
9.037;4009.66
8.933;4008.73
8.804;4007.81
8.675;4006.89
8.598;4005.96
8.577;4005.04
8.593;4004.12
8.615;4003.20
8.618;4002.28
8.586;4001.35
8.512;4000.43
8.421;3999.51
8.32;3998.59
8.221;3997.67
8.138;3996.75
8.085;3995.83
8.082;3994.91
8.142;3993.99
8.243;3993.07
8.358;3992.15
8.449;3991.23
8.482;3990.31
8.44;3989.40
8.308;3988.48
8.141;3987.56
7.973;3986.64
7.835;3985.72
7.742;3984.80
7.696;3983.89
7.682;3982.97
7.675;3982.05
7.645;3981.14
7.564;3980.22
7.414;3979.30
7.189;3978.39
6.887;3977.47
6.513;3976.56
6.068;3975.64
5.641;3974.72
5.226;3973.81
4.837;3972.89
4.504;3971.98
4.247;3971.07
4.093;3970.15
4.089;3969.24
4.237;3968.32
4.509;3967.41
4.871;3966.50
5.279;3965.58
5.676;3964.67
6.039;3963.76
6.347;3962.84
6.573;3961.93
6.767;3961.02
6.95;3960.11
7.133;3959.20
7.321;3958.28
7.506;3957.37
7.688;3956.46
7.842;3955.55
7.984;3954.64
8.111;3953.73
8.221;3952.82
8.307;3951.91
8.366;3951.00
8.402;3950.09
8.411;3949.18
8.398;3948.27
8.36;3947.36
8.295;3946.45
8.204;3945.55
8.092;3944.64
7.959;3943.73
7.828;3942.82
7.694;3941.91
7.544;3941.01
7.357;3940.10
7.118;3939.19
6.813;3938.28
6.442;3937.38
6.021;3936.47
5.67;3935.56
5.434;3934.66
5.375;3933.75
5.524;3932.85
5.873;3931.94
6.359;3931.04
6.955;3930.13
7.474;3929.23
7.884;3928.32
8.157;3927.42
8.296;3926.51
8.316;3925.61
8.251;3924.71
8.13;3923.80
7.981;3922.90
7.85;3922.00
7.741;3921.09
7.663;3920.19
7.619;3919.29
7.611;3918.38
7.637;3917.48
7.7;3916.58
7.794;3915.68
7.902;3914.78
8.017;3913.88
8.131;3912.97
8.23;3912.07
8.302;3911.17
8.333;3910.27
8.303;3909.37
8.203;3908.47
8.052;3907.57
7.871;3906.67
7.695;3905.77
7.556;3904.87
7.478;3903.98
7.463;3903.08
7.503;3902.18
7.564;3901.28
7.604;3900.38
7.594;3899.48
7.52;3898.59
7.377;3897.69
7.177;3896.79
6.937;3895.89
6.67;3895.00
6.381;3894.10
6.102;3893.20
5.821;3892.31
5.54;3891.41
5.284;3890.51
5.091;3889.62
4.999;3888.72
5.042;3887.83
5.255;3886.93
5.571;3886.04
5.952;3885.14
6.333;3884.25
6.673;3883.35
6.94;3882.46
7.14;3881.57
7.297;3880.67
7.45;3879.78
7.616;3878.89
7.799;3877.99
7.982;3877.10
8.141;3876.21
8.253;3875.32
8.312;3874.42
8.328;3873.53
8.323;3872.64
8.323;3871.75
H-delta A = 7.0 A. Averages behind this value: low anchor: 8.43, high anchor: 8.31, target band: 6.86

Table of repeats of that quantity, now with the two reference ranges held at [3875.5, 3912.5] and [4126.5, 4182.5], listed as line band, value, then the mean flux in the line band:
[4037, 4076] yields -3.3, 8.47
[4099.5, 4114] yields 3.7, 6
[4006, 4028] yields -3.9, 8.99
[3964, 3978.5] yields 4.3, 5.21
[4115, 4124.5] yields 0.3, 7.82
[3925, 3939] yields 0.9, 6.73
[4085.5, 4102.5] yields 2.8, 6.67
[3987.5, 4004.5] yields -1.9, 8.36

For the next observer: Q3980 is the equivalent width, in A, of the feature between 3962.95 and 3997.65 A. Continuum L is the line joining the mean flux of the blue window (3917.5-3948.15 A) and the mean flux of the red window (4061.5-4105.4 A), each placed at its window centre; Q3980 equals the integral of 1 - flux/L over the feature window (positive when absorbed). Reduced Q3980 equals 2.86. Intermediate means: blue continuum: 7.35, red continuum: 7.46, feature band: 6.77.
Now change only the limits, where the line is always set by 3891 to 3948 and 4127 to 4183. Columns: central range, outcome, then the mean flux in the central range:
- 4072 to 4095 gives 0.3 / 7.93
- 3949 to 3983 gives 4.6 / 6.54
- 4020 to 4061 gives -4.6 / 8.73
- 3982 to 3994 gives -0.7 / 8.09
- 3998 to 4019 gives -2.9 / 8.81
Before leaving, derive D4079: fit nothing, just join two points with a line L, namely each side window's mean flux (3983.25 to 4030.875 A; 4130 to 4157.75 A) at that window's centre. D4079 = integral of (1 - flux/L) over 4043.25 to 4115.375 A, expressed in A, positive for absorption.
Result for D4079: 7.1 A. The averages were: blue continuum 8.65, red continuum 8.3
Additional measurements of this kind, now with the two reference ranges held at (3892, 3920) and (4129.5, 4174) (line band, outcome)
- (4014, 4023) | -1.2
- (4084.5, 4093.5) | 0.6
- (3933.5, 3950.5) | 0.7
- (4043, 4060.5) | -1.1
